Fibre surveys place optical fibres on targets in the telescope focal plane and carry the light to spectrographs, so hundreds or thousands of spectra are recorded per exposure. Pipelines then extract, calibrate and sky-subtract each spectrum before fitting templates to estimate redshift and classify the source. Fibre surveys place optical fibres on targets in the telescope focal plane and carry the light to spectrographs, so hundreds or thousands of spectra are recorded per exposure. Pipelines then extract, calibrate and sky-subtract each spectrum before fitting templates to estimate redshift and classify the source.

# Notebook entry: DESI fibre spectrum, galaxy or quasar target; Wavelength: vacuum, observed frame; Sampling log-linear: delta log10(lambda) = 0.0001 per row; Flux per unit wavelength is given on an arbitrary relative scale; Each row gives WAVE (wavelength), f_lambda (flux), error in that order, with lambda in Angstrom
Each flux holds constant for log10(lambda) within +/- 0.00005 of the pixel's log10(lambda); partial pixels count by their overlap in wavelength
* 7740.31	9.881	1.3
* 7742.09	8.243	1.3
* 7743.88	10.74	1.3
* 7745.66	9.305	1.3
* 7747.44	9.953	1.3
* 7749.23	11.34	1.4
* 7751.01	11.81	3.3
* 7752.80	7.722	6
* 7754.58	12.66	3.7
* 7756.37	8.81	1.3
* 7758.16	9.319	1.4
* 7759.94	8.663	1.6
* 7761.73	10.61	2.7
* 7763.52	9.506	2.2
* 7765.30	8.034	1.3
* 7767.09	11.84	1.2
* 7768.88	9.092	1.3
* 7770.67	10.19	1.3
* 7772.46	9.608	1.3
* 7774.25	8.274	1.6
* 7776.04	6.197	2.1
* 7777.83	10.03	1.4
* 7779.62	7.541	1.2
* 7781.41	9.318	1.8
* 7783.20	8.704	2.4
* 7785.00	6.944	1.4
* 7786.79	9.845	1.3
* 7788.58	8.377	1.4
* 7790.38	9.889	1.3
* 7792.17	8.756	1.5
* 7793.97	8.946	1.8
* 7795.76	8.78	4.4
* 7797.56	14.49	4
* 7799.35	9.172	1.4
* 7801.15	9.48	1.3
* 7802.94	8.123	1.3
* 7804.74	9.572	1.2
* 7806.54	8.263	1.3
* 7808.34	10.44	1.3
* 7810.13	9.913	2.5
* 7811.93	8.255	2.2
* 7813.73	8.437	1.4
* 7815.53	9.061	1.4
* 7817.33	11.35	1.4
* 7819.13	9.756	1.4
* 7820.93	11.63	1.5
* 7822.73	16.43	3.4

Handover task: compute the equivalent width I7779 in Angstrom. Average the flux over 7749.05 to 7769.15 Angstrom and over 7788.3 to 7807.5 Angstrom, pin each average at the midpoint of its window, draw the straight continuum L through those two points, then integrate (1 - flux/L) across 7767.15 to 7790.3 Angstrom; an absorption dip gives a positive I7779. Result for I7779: 2.07 Angstrom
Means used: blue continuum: 9.93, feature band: 8.83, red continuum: 9.47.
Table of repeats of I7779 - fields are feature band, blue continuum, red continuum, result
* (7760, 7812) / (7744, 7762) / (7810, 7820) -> 2.4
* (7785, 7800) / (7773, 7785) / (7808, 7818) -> -1.5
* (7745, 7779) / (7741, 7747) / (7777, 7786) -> -2.2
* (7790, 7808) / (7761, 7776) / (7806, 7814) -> -0.7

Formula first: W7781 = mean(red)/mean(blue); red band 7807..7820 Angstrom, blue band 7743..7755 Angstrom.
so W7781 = 0.92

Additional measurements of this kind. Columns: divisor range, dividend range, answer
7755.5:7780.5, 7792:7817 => 1.04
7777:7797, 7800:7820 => 1.05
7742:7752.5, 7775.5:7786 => 0.80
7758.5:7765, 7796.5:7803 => 1.12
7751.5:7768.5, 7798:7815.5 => 0.95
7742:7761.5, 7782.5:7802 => 0.94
